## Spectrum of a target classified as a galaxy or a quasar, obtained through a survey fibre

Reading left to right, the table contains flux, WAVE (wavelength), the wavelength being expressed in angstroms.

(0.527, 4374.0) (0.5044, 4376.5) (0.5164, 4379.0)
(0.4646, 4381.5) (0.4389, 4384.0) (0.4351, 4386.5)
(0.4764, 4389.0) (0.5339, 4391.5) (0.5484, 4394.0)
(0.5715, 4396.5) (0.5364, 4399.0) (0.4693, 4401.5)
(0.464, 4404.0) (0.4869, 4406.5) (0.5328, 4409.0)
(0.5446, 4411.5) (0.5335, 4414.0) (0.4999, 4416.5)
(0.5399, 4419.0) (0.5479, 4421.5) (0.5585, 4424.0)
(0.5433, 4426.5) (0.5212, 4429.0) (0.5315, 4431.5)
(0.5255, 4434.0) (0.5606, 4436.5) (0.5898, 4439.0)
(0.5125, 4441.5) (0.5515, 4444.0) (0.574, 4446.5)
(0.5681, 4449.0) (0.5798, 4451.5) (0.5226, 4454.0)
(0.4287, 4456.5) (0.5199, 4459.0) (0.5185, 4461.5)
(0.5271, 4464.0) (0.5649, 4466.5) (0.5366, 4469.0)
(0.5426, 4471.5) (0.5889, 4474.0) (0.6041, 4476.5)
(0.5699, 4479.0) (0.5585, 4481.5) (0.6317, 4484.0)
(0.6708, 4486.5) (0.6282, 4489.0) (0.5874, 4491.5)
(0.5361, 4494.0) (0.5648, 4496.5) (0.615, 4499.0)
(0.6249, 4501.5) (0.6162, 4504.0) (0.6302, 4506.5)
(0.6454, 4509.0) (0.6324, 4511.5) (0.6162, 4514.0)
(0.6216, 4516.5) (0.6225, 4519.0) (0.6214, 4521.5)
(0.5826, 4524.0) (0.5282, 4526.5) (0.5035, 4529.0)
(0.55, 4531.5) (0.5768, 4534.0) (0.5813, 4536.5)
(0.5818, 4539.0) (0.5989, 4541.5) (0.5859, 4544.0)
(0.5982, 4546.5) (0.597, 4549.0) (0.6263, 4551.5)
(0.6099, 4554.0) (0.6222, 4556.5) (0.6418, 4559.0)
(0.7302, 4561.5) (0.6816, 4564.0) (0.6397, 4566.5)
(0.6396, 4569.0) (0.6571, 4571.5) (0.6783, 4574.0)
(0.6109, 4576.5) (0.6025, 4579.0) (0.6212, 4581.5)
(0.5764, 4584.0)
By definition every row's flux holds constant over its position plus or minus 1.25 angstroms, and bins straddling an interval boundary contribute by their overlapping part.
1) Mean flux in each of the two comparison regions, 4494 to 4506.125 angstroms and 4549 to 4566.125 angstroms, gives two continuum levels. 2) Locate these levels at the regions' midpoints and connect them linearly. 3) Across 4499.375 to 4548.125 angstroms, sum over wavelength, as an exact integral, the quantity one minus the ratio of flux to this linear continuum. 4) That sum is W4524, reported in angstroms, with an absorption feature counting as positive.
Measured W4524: 1.8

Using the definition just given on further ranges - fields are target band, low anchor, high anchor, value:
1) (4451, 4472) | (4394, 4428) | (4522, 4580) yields 1.21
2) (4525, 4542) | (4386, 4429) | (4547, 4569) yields 1.74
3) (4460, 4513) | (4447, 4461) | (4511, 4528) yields -2.48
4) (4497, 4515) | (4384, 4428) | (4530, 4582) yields -1.16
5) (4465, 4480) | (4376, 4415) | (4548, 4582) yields -0.04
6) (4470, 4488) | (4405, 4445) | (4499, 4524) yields -0.14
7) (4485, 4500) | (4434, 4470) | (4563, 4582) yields -0.71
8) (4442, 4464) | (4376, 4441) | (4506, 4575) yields 0.74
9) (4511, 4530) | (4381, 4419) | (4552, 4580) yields 0.52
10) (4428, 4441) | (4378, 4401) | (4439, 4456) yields -0.15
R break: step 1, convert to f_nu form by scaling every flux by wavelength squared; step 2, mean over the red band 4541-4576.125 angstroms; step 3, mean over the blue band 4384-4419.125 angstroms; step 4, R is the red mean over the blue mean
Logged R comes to 1.34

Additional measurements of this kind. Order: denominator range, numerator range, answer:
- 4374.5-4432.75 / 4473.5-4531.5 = 1.22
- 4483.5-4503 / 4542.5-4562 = 1.05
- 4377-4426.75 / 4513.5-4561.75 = 1.24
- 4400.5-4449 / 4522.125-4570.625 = 1.20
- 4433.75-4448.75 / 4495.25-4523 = 1.15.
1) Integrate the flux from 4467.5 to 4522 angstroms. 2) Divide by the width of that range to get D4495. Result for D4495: 0.603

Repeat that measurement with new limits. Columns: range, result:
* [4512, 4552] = 0.587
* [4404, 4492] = 0.55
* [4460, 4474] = 0.542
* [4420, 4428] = 0.549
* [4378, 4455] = 0.525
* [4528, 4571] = 0.611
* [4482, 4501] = 0.604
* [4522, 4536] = 0.554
